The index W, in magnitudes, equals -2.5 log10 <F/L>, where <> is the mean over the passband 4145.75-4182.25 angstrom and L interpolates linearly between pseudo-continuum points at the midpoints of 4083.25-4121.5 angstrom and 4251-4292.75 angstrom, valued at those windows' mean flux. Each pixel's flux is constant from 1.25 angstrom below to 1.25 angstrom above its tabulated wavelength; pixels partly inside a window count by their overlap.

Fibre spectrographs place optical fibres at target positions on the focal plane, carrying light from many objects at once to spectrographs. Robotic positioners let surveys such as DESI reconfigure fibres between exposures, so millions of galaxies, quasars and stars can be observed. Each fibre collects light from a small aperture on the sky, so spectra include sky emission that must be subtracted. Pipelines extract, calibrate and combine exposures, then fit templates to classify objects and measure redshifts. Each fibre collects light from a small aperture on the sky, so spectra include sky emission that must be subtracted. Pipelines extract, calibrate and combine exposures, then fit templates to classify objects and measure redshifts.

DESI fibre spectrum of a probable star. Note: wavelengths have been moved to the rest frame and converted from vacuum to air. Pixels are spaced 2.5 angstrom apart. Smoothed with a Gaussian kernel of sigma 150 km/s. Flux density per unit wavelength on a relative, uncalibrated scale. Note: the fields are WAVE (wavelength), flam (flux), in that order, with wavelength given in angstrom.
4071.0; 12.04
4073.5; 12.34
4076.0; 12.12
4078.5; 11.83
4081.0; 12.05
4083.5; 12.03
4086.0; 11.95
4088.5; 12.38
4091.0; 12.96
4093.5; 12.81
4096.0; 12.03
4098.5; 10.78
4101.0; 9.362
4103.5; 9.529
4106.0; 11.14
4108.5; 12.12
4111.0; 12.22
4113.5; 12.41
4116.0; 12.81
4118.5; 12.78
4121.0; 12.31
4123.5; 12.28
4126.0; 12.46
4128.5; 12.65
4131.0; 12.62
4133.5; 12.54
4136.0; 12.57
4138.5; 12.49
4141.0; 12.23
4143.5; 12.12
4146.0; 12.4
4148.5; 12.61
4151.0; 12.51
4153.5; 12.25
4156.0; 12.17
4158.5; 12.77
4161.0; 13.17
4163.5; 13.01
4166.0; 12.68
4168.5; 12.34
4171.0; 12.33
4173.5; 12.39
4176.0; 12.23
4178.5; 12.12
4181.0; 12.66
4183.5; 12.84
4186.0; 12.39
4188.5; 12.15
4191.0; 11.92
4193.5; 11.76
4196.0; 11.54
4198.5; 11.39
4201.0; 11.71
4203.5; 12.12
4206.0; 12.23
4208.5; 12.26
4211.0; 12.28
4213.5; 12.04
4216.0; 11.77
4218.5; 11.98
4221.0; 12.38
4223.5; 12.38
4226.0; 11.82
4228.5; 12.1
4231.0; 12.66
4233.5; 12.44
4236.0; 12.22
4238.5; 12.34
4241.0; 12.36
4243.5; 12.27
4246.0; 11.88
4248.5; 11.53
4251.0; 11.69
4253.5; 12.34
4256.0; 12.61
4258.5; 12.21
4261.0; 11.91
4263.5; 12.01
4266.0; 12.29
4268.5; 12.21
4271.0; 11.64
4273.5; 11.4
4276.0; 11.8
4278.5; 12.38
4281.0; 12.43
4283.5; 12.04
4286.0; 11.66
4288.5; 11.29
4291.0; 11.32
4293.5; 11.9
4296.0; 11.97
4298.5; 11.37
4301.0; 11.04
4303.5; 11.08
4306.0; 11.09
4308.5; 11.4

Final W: -0.056 mag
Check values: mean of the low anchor 11.8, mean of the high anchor 12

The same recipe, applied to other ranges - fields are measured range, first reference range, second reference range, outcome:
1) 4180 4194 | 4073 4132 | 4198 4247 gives -0.019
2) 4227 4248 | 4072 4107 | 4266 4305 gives -0.049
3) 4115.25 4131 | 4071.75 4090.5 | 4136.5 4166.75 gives -0.015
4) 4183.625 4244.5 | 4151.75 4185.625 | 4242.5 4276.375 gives 0.012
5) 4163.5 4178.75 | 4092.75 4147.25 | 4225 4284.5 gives -0.032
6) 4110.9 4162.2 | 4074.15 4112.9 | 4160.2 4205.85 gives -0.047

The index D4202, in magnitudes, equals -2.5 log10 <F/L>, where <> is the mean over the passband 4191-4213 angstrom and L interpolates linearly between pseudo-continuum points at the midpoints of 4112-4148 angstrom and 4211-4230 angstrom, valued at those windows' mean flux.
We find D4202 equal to 0.02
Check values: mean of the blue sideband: 12.5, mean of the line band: 11.9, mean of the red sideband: 12.1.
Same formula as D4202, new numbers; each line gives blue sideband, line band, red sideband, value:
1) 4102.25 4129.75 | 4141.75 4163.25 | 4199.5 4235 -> -0.04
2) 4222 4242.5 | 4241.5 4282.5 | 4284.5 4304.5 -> -0.01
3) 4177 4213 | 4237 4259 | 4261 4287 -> -0.01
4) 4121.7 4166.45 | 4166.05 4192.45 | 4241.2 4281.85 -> 0.00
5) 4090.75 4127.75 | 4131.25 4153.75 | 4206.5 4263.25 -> -0.04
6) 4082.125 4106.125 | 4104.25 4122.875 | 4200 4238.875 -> -0.05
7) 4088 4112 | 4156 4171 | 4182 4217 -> -0.08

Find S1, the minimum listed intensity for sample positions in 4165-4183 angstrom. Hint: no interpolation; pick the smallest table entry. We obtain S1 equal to 12.12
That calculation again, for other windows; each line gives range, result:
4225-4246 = 11.82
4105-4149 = 11.14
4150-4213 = 11.39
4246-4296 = 11.29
